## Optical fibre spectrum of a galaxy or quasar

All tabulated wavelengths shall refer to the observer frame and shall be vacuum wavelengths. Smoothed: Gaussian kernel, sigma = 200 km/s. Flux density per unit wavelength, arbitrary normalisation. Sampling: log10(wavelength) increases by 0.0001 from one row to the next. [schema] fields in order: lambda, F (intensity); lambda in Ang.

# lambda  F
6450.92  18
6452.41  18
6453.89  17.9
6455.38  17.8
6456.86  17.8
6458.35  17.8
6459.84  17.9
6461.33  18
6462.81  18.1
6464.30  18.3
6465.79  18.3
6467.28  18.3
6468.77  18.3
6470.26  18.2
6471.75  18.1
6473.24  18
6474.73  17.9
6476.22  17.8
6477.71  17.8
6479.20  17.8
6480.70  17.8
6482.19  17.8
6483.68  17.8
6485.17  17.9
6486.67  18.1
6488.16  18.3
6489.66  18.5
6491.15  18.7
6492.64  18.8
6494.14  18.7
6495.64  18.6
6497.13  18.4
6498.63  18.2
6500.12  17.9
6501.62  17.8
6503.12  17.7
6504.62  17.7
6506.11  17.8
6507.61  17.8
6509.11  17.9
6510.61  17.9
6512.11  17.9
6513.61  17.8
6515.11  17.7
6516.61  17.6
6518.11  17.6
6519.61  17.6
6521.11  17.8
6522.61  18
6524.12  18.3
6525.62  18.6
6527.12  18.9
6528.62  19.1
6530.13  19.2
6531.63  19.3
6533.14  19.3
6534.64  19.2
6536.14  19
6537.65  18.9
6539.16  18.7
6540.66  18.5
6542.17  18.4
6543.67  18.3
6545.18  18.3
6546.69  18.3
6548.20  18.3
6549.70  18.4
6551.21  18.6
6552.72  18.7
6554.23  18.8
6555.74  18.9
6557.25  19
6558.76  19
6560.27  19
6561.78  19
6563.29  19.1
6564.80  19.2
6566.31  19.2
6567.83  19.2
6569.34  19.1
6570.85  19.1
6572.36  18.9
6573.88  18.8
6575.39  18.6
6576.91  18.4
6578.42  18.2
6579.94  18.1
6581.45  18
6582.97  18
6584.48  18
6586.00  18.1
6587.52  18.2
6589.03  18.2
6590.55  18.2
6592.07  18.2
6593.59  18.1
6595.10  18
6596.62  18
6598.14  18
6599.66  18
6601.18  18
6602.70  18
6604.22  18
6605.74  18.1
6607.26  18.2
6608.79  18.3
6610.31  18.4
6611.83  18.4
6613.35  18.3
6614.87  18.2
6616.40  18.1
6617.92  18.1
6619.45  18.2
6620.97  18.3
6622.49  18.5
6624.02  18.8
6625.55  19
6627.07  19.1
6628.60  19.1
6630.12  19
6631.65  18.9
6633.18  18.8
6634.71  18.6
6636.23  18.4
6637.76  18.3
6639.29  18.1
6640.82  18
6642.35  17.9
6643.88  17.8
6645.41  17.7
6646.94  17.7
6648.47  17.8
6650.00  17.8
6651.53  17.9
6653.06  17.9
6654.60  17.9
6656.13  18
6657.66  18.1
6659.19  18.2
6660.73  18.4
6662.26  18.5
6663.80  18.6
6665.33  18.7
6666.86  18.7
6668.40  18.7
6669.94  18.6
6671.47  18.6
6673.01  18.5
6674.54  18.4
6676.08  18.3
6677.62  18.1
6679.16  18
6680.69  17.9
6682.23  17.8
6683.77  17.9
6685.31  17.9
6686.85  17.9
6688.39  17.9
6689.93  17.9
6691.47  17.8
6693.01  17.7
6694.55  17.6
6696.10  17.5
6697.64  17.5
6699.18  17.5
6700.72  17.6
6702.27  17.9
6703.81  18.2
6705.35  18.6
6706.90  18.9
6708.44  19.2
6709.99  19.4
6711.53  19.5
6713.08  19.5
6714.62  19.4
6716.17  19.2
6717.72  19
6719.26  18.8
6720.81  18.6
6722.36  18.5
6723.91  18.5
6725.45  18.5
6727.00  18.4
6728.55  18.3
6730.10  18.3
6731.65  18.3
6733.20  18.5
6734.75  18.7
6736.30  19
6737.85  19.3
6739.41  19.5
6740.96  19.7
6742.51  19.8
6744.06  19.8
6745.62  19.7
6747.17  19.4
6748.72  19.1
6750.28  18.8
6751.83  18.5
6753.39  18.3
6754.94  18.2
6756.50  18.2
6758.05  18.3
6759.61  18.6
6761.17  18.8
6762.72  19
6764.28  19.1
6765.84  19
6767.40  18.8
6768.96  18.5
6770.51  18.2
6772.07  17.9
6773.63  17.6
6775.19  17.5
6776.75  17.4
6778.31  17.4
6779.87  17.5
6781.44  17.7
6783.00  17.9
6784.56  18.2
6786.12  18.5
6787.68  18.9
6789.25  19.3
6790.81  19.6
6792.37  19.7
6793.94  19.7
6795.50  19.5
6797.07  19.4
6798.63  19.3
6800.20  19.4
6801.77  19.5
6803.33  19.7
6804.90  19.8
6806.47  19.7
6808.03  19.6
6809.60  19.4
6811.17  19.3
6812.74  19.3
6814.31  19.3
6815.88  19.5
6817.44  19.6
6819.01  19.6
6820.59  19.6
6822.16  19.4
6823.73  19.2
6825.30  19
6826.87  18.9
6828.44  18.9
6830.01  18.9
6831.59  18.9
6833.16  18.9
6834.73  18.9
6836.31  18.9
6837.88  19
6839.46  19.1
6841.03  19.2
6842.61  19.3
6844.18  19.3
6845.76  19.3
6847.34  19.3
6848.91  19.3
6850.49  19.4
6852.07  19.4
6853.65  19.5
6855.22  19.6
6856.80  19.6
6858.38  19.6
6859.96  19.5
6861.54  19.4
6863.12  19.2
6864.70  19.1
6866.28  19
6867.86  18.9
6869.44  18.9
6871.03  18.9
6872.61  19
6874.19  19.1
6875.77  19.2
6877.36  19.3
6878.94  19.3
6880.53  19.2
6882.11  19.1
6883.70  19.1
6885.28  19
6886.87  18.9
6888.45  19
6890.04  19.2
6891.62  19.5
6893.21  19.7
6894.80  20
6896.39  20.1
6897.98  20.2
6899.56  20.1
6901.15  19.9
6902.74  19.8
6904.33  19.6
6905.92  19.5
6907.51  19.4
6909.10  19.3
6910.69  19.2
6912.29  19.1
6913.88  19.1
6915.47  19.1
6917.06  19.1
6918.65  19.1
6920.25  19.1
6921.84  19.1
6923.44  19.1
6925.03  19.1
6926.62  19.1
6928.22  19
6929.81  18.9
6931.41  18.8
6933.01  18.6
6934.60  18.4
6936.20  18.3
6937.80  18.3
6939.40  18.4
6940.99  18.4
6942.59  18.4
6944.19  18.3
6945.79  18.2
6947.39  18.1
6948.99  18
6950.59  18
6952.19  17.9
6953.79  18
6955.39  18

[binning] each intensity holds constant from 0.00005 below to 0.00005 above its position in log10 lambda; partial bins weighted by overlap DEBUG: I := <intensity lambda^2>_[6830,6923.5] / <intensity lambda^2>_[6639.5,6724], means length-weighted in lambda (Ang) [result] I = 1.12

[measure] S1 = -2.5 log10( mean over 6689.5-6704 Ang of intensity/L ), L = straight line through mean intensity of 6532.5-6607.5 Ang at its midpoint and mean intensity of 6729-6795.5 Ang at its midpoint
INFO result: 0.06 mag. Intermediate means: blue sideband 18.5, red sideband 18.7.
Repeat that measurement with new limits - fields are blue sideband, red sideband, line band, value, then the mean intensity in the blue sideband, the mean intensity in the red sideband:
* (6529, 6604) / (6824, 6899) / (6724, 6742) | 0.009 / 18.6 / 19.2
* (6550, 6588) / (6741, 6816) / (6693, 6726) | 0.016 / 18.7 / 18.9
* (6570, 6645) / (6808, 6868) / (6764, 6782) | 0.057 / 18.3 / 19.3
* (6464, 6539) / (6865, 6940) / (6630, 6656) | 0.026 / 18.2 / 19.2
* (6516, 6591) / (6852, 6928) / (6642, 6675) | 0.036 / 18.6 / 19.3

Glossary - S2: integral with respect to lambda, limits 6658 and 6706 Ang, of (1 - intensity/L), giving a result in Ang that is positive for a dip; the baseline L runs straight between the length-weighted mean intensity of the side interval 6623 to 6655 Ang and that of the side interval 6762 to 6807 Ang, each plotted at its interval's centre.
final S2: 0.9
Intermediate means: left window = 18.3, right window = 18.7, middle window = 18.1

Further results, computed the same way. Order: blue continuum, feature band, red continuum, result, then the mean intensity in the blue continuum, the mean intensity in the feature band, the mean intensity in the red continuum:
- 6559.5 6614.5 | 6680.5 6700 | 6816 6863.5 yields 1.0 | 18.4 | 17.7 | 19.3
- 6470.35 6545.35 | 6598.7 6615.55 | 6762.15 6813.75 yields 0.2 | 18.2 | 18.2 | 18.8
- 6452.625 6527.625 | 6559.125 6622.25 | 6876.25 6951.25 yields -0.4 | 18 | 18.4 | 19.1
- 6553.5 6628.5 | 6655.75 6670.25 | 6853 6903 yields 0.2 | 18.5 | 18.5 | 19.4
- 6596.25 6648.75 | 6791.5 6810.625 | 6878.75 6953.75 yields -0.8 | 18.3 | 19.6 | 19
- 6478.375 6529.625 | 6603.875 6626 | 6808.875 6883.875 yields 0.2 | 18.1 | 18.3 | 19.2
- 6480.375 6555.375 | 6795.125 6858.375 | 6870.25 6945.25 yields -1.2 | 18.3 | 19.3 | 19.1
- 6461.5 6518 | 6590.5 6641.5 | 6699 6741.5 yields 0.2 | 18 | 18.3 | 18.8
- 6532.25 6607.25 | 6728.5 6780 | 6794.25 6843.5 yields 1.2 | 18.5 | 18.6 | 19.3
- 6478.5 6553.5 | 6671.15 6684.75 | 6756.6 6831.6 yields 0.4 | 18.3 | 18.1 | 18.9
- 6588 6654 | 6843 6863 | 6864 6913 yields -0.2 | 18.2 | 19.4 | 19.3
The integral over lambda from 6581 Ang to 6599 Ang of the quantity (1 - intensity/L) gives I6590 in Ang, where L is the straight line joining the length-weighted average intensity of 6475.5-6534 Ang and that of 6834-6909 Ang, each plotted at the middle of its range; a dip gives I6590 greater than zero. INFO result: 0.3 Ang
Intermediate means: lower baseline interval 18.2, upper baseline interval 19.3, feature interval 18.1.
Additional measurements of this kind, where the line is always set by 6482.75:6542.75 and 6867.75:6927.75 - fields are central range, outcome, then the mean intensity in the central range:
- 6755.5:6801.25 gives 1.0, 18.6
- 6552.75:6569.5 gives -0.6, 19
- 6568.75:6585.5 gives 0.0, 18.5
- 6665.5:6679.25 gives 0.2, 18.5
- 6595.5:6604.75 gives 0.3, 18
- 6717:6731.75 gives 0.3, 18.5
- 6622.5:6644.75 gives 0.1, 18.5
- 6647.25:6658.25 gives 0.4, 17.9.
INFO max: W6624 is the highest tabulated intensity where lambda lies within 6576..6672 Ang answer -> 19.1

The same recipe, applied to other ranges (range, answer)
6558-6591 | 19.2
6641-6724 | 19.5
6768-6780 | 18.5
